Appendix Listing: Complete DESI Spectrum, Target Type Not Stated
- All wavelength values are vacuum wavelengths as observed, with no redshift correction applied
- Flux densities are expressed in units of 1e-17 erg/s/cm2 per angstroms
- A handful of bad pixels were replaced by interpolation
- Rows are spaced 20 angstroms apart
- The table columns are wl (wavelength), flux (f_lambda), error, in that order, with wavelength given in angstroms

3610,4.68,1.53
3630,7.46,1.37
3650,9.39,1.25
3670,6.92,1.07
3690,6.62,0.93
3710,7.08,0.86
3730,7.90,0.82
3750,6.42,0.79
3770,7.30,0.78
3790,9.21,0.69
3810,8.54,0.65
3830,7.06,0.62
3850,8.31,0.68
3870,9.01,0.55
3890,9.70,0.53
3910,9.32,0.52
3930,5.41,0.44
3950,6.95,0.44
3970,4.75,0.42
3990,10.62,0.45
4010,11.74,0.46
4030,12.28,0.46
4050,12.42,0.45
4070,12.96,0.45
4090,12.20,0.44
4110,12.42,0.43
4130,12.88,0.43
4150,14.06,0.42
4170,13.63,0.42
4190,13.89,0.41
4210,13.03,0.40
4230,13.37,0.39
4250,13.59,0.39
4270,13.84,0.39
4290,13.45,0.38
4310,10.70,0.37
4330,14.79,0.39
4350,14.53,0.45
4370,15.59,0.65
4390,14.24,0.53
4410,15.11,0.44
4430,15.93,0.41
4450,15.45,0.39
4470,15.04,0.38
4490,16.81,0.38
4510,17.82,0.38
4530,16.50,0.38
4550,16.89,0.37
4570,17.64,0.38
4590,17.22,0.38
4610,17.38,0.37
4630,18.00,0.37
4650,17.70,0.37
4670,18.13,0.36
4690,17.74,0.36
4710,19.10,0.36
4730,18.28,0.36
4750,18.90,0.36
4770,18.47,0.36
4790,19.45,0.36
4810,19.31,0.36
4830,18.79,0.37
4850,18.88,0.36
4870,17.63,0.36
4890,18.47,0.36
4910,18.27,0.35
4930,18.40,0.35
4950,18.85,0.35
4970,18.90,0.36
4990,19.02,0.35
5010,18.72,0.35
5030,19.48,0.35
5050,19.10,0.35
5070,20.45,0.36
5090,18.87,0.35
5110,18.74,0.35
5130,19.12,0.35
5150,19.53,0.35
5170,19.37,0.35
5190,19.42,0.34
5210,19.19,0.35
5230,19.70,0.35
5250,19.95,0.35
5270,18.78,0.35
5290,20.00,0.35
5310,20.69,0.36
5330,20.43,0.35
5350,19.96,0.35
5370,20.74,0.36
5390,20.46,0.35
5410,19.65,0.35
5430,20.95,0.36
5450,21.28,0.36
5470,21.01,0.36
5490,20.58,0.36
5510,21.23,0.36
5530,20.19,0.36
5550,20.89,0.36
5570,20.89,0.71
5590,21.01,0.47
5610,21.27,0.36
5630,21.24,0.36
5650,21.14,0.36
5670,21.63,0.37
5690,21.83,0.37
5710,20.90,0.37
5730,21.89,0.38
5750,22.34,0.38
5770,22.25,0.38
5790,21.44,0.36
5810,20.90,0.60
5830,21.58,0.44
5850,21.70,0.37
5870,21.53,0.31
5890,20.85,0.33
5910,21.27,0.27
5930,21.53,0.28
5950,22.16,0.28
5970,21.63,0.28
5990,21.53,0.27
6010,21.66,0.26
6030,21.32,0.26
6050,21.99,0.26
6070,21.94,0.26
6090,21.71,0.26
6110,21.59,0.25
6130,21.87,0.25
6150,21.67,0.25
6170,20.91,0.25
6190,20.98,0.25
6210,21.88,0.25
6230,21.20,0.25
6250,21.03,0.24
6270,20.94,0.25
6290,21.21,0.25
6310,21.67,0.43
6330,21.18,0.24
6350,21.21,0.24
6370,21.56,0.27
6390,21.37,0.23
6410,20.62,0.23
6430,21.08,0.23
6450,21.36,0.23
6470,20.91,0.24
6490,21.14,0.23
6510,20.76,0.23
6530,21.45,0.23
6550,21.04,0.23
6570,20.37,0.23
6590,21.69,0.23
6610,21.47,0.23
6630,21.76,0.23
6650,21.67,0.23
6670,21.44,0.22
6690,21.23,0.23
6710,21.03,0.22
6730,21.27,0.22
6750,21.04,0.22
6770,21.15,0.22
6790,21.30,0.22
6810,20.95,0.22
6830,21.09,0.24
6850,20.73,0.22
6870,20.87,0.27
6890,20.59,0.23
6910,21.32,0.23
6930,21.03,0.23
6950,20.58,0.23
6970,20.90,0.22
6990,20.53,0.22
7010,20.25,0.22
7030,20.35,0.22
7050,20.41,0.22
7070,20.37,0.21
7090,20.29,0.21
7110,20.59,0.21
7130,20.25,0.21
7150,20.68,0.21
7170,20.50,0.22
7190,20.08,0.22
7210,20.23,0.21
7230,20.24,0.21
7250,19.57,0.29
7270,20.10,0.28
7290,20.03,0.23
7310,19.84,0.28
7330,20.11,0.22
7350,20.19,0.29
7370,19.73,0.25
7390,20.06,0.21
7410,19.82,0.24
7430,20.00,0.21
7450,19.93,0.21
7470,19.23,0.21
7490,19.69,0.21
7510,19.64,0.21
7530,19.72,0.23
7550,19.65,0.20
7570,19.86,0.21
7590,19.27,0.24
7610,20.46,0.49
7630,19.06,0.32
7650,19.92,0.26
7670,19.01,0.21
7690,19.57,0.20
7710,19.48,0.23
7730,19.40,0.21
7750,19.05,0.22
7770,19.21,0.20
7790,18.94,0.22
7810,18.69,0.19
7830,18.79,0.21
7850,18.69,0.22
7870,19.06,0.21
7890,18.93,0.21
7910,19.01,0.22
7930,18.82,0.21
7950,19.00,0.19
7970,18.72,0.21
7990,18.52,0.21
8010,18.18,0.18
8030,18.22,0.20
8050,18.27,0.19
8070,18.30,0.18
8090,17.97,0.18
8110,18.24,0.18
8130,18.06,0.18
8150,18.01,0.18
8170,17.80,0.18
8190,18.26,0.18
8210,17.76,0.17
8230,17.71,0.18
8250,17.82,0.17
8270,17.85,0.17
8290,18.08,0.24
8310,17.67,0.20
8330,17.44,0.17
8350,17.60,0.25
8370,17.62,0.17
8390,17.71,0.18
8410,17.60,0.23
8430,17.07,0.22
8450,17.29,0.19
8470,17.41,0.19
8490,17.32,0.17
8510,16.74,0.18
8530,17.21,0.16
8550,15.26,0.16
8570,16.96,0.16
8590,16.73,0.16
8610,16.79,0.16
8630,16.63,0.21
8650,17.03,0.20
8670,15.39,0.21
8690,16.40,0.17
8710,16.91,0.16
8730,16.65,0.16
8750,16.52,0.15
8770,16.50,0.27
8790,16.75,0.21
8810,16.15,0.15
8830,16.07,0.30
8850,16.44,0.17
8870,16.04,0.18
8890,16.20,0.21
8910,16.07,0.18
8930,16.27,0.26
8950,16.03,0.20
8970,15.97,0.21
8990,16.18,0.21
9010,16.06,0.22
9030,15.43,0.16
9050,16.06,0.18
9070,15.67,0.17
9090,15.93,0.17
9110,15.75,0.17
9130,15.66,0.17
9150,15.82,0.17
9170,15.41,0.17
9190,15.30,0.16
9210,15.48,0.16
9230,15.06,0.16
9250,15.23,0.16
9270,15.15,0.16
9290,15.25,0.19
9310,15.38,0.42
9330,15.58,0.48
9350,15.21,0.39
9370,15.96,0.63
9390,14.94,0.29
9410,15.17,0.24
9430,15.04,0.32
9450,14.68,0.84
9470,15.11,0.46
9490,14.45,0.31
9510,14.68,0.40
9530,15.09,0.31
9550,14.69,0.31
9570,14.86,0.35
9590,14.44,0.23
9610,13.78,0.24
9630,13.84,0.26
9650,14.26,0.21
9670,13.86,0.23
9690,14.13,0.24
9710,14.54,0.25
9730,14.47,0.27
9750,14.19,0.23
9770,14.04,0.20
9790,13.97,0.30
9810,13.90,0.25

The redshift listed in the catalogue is 0.00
